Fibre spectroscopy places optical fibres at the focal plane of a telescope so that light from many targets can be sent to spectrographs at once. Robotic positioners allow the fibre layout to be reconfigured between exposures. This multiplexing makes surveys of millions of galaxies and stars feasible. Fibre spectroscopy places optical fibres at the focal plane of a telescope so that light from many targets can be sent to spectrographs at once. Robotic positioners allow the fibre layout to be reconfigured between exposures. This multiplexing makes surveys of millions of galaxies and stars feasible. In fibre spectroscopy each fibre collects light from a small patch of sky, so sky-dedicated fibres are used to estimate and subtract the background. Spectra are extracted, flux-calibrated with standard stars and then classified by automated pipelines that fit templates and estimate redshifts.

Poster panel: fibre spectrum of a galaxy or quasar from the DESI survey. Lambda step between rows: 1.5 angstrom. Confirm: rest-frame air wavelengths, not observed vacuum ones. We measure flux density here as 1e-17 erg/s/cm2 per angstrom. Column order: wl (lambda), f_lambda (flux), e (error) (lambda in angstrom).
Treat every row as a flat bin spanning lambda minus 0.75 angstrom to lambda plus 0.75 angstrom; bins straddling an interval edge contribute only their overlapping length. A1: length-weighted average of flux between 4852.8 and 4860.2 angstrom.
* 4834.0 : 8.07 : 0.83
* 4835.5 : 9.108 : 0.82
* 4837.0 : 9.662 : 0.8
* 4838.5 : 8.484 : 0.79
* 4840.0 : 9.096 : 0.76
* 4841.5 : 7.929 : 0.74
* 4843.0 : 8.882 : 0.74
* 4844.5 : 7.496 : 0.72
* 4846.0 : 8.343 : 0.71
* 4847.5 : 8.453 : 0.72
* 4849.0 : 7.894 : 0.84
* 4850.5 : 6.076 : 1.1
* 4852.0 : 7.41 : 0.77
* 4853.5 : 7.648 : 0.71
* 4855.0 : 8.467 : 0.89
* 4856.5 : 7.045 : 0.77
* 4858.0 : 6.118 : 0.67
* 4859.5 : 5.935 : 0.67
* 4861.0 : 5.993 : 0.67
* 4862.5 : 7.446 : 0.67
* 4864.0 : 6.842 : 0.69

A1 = 7.05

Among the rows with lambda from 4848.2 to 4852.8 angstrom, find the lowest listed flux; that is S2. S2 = 6.076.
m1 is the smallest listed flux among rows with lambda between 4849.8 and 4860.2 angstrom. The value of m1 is 5.935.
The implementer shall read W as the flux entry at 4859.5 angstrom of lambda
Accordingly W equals 5.935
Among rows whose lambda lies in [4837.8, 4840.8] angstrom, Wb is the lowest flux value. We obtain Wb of 8.484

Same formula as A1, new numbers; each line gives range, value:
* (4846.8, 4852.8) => 7.45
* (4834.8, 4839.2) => 9.09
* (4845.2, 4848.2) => 8.38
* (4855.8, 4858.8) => 6.56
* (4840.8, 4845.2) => 8.11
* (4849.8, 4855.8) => 7.41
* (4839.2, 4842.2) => 8.52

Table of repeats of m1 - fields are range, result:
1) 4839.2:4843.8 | 7.929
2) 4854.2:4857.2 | 7.045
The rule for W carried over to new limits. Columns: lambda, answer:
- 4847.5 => 8.453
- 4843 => 8.882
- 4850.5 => 6.076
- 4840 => 9.096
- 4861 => 5.993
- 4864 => 6.842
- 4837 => 9.662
